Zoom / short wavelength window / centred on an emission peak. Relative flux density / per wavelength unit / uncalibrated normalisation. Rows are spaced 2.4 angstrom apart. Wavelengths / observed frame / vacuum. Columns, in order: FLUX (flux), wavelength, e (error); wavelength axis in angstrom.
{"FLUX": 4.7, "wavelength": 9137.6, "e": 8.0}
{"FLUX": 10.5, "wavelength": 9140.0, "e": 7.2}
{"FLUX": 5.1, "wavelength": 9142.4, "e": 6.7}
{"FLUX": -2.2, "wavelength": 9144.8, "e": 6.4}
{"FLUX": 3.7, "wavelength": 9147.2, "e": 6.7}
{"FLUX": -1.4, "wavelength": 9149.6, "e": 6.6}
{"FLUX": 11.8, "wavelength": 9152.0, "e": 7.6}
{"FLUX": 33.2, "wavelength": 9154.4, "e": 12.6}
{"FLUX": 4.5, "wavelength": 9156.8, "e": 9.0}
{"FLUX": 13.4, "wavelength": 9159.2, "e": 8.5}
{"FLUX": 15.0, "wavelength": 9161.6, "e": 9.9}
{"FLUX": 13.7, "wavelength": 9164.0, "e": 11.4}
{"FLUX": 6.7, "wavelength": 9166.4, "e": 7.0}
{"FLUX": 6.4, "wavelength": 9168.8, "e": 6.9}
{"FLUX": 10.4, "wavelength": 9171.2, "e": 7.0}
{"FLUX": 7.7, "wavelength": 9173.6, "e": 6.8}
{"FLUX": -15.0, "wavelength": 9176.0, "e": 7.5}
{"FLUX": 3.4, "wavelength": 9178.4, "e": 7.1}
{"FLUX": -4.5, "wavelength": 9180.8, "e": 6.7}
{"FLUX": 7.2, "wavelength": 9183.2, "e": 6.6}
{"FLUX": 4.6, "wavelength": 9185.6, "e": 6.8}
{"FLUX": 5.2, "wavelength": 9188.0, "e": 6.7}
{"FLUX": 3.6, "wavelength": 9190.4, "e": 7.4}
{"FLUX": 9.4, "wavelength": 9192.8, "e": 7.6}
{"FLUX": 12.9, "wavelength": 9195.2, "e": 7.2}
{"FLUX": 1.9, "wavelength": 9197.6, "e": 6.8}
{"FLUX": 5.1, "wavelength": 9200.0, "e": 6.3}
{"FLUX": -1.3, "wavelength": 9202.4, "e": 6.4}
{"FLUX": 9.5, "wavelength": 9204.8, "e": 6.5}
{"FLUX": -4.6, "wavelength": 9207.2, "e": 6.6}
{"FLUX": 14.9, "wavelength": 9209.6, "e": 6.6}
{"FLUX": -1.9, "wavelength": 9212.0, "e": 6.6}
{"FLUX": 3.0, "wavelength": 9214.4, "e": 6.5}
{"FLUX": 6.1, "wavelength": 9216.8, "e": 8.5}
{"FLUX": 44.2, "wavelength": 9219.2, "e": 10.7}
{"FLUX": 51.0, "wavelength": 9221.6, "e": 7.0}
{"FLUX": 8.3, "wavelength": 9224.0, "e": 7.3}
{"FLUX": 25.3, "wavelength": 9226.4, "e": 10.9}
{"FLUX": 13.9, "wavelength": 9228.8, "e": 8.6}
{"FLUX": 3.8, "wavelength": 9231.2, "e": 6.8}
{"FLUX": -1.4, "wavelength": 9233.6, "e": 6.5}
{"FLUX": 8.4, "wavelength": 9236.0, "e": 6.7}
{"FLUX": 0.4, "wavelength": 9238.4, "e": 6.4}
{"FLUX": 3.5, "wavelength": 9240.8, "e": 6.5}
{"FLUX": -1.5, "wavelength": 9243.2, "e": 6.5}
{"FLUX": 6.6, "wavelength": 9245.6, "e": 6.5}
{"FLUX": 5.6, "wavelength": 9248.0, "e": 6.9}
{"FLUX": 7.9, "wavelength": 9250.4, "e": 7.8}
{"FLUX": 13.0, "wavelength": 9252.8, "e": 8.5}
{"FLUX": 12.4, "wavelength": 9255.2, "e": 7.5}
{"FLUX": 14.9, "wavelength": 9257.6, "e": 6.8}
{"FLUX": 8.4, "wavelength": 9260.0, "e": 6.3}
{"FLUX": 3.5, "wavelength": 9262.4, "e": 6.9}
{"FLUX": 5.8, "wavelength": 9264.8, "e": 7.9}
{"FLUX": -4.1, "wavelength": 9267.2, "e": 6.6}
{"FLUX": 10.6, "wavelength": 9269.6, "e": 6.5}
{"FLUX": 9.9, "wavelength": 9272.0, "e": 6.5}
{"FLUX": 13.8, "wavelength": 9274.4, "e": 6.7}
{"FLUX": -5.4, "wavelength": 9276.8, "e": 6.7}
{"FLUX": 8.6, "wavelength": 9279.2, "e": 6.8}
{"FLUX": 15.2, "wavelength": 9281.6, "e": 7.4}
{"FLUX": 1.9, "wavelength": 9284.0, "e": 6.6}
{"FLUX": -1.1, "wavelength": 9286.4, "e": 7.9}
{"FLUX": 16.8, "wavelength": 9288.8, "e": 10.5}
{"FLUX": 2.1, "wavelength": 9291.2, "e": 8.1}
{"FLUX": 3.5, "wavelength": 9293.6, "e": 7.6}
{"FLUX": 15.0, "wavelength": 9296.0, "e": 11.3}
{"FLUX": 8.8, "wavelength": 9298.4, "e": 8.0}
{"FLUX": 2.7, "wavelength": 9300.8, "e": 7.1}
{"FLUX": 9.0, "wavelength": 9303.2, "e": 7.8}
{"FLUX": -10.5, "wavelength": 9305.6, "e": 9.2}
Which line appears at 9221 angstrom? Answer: H-gamma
